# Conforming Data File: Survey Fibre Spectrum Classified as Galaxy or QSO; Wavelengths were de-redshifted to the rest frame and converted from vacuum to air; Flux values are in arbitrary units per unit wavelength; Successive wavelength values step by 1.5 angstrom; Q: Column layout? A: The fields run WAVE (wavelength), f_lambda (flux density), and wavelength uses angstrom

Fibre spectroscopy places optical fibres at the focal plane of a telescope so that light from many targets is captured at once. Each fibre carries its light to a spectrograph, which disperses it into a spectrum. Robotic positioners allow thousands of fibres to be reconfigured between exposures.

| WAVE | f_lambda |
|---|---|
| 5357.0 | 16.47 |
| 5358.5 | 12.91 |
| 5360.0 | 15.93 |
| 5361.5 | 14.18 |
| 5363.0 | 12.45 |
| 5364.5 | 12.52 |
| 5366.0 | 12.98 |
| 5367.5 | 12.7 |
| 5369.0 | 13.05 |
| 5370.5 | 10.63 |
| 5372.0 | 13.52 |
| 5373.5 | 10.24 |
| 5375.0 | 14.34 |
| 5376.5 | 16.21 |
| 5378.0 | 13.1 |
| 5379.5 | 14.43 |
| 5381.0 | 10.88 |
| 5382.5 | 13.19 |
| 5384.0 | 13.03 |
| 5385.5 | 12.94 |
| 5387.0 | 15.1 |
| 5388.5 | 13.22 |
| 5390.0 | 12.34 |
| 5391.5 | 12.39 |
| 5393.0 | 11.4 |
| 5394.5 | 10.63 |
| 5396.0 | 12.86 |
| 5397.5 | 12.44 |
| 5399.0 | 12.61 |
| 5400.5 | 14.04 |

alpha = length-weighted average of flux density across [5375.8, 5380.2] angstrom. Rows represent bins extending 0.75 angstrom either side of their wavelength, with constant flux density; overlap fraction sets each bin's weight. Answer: 14.6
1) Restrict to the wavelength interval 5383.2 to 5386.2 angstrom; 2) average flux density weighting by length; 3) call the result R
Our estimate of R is 13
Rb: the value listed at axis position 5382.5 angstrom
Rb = 13.19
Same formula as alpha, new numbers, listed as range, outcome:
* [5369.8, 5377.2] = 13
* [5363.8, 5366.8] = 12.8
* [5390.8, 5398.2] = 11.9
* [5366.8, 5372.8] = 12.5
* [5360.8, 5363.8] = 13.3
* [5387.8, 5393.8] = 12.3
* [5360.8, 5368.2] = 13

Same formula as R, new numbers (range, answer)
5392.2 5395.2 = 11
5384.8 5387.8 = 14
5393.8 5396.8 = 11.8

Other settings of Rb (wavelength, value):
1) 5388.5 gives 13.22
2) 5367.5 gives 12.7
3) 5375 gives 14.34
